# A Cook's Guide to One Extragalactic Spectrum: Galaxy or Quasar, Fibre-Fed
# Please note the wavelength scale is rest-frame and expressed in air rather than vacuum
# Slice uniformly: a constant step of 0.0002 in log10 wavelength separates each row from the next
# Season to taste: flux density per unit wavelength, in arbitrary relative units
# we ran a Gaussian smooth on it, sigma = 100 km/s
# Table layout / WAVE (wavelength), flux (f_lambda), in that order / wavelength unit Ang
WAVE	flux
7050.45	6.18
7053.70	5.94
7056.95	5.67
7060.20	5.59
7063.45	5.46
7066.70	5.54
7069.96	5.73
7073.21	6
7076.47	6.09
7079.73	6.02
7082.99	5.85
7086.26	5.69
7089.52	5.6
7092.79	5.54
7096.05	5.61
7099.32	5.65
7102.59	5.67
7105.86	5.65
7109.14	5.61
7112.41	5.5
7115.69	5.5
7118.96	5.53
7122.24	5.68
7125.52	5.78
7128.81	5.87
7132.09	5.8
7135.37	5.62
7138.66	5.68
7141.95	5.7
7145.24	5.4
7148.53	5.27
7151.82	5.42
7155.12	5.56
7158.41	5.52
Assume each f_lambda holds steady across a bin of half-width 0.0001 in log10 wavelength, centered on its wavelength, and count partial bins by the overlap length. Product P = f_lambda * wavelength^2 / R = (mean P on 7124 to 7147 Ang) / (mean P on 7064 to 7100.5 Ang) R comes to 1.00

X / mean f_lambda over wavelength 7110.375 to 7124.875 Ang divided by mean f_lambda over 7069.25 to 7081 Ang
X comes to 0.9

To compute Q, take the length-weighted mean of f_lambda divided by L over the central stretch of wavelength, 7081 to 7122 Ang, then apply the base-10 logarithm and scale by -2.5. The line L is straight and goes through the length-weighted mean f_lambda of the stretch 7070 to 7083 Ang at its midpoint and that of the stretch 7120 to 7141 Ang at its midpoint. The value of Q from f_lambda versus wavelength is 0.05 mag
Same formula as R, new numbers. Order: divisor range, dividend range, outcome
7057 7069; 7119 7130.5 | 1.05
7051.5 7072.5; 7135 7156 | 0.99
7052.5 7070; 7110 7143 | 1.02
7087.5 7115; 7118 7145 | 1.03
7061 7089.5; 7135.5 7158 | 0.97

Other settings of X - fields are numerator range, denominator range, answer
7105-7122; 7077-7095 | 0.97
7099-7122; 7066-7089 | 0.96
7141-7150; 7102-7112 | 0.97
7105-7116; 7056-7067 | 1.00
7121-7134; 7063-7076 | 1.01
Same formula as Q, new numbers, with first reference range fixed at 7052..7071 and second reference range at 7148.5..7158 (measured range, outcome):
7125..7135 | -0.06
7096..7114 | -0.01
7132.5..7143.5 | -0.04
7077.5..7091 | -0.04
